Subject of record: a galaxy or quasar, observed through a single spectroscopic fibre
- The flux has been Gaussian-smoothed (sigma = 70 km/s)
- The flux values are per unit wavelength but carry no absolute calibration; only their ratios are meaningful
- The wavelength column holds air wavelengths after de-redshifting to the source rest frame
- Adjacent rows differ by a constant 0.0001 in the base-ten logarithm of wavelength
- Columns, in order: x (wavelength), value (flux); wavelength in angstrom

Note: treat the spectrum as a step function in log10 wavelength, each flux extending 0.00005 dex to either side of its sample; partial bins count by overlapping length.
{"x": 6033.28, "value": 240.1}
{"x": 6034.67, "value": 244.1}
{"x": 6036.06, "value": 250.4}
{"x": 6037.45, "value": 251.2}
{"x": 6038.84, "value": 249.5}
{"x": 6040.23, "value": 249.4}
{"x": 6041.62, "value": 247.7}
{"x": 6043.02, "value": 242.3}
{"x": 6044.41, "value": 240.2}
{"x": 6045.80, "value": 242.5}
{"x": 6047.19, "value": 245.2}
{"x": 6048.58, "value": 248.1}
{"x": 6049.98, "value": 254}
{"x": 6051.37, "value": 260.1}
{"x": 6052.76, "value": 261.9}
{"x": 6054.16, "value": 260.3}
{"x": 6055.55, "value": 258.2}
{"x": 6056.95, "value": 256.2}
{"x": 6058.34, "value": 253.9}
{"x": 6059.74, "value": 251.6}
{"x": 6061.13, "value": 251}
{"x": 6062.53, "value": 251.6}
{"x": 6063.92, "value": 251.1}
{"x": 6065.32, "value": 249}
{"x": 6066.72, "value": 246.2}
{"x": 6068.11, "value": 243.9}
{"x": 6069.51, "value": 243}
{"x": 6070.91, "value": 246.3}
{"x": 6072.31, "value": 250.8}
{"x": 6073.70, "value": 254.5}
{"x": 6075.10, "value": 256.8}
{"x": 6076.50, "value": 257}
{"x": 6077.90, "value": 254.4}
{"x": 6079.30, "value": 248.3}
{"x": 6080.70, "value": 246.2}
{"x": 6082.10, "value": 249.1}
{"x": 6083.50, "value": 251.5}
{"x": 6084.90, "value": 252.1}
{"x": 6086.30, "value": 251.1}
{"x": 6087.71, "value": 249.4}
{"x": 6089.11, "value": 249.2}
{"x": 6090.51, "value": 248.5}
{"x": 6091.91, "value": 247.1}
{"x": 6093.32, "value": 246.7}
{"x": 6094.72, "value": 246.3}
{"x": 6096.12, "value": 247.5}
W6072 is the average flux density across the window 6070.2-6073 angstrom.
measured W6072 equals 248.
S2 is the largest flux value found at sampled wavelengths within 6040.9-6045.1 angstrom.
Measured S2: 247.7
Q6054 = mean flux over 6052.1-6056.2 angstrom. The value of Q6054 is 260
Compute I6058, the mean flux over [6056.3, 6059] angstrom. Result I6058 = 256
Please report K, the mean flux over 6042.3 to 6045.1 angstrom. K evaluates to 241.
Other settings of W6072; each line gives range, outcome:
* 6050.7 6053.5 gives 261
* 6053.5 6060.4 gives 256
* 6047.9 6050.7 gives 251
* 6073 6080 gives 254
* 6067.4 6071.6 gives 245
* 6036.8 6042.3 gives 250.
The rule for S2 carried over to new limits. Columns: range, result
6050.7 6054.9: 261.9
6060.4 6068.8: 251.6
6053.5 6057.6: 260.3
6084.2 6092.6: 252.1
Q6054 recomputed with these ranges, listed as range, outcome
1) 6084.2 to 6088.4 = 250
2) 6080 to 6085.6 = 250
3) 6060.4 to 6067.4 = 250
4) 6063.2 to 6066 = 250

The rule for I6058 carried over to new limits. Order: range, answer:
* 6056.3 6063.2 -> 253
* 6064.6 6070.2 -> 245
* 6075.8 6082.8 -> 251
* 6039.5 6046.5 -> 244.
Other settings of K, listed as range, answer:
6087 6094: 248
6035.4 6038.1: 251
